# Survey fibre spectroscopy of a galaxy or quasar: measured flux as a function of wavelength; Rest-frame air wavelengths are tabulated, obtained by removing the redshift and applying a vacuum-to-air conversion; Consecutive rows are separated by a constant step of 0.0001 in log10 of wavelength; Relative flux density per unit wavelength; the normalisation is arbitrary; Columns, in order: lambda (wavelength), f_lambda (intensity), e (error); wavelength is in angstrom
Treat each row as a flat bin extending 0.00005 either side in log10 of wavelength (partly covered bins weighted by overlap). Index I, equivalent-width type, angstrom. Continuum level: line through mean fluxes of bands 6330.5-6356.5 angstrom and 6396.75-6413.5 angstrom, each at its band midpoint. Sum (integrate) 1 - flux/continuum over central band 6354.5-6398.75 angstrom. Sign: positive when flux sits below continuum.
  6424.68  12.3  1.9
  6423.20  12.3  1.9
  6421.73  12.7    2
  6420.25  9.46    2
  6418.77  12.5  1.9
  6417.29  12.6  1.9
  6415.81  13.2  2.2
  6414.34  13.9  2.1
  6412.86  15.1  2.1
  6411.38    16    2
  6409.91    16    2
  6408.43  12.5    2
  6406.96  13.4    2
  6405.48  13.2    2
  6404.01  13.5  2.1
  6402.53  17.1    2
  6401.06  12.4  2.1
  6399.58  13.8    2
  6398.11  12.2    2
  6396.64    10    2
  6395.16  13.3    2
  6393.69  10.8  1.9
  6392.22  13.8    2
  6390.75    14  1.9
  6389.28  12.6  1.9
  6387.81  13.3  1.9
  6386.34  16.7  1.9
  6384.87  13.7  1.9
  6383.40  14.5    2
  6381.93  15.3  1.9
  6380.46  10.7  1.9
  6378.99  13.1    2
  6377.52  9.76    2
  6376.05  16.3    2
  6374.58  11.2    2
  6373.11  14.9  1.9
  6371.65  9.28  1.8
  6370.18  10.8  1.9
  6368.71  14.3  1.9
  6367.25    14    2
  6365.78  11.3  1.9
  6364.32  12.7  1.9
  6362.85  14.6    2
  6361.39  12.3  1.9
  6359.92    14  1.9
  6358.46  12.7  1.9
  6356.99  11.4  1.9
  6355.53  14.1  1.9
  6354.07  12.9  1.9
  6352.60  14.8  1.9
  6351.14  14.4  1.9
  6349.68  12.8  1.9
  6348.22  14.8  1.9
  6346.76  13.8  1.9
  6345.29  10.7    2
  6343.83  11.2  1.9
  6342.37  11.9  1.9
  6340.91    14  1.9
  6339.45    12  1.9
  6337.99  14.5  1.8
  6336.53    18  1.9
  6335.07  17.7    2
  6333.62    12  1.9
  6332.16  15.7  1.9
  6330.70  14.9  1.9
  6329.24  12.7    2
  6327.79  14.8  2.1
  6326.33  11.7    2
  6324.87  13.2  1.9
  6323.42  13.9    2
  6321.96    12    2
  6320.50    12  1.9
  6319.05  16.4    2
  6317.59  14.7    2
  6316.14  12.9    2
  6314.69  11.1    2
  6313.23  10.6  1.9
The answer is 3.1 angstrom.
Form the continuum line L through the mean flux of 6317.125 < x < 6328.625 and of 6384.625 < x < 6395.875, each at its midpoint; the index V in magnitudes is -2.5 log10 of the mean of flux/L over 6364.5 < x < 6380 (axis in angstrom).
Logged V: 0.089 mag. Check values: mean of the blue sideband 13.6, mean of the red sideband 13.5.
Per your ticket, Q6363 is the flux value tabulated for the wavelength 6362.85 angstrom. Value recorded 14.6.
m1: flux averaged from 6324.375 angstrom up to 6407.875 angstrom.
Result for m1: 13.3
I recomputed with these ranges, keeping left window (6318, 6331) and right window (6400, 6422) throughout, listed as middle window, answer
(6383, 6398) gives 0.4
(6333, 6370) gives 0.2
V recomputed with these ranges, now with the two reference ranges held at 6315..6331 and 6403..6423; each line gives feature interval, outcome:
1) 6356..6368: 0.04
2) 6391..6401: 0.09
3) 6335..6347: -0.01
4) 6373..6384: 0.03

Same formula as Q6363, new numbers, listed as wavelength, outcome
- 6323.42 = 13.9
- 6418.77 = 12.5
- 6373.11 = 14.9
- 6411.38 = 16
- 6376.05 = 16.3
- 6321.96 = 12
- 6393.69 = 10.8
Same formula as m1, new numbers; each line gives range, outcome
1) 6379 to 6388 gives 14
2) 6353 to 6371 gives 12.9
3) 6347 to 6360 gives 13.5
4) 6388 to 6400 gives 12.6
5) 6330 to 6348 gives 13.9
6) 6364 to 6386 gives 12.9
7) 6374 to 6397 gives 13.1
